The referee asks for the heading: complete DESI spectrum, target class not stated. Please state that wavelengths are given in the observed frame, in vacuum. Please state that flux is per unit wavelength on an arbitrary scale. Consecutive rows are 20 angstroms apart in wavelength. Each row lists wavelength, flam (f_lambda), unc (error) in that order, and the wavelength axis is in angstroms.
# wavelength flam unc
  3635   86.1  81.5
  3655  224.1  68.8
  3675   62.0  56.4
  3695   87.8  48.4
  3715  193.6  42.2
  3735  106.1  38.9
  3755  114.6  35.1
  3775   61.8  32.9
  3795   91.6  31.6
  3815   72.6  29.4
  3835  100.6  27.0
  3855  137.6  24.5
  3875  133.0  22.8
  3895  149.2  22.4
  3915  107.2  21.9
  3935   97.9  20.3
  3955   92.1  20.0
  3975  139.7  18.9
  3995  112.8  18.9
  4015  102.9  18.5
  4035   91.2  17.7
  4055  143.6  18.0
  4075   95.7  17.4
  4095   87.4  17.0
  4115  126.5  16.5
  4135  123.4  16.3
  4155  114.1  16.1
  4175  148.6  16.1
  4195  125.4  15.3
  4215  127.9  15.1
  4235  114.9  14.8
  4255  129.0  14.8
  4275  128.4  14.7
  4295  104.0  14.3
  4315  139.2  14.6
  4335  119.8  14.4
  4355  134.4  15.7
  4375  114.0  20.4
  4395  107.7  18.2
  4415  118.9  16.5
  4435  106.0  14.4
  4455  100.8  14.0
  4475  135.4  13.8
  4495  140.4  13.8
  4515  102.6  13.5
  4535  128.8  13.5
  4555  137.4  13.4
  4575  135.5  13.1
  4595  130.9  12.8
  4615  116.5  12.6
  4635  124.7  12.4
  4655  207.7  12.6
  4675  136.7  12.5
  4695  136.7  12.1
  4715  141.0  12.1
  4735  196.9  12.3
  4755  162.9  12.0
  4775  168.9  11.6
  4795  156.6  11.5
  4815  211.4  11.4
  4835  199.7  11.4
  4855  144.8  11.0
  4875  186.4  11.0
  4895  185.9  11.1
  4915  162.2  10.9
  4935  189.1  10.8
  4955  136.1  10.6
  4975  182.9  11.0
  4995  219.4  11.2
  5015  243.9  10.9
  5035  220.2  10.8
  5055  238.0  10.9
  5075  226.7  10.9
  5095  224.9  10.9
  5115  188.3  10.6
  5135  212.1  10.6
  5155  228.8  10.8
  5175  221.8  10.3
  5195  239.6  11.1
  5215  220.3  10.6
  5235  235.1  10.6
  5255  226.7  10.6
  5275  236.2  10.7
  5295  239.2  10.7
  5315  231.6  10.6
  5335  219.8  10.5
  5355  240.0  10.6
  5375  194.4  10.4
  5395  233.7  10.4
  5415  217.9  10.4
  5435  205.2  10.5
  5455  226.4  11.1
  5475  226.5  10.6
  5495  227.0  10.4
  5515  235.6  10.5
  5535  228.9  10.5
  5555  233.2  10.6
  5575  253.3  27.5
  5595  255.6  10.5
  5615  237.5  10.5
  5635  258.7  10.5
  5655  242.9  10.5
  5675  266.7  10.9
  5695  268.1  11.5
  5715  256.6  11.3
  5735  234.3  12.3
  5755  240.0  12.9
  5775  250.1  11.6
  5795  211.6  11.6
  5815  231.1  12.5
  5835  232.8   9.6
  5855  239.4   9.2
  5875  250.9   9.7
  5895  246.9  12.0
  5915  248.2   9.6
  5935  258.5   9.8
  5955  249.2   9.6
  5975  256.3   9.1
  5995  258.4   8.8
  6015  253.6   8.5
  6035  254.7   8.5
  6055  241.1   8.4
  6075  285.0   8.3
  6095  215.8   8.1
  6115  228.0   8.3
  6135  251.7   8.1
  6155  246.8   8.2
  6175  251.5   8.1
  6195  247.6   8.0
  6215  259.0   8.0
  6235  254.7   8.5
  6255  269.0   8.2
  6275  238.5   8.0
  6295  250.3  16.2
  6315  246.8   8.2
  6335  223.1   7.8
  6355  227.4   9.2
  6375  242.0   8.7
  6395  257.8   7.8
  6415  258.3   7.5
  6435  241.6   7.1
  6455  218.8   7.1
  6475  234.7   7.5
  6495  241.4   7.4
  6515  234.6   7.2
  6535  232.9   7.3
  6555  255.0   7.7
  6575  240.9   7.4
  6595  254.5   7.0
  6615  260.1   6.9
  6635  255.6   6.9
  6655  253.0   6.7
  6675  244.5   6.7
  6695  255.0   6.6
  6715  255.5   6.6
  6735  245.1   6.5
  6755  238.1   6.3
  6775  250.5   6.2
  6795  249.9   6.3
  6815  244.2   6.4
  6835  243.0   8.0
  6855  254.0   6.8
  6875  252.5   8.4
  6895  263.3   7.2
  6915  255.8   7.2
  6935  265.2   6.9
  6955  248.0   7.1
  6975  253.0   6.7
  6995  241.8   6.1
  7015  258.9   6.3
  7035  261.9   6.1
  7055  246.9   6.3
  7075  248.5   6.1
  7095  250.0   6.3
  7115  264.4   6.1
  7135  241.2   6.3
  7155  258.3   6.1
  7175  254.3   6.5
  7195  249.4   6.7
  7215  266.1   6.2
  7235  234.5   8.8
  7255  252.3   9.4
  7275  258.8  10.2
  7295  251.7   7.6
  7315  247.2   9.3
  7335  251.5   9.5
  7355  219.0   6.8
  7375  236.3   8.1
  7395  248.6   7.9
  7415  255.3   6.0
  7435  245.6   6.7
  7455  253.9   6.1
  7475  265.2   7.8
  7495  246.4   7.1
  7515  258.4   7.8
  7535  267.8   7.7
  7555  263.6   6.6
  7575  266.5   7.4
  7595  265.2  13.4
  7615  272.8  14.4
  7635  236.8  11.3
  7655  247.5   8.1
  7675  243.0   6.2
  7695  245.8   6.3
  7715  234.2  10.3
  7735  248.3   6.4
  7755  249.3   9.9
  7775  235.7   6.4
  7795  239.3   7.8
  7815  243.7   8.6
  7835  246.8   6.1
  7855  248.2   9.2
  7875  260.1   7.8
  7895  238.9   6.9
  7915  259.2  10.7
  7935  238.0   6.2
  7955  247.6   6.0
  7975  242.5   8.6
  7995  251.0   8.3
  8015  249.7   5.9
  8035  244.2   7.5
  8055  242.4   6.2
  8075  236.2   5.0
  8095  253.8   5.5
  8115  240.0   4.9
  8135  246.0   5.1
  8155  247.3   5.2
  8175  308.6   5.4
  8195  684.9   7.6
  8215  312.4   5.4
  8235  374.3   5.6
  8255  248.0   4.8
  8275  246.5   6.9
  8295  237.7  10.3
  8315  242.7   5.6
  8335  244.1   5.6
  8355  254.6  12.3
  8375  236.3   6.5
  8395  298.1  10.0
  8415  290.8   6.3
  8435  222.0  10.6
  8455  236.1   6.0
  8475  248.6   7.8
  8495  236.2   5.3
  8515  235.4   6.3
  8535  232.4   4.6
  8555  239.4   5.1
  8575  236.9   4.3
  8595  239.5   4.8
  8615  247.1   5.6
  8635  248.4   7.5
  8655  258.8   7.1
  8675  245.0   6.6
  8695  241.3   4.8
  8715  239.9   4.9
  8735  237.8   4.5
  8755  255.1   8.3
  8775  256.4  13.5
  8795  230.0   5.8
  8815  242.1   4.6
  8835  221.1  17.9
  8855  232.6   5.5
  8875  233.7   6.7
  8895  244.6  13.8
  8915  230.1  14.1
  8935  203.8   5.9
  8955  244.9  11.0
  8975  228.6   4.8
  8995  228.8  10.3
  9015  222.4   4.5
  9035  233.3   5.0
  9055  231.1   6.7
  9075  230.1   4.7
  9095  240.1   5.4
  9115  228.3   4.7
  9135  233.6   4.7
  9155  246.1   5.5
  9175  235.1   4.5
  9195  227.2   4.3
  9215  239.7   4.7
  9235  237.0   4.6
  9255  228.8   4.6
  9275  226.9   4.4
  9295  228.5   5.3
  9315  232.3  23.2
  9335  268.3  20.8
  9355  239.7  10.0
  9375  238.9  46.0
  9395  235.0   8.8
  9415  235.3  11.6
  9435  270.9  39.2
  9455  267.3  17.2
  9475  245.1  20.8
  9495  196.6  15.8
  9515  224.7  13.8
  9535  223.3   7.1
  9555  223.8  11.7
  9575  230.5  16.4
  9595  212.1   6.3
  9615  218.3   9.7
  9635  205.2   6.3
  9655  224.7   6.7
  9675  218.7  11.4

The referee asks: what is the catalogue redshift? 0.249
